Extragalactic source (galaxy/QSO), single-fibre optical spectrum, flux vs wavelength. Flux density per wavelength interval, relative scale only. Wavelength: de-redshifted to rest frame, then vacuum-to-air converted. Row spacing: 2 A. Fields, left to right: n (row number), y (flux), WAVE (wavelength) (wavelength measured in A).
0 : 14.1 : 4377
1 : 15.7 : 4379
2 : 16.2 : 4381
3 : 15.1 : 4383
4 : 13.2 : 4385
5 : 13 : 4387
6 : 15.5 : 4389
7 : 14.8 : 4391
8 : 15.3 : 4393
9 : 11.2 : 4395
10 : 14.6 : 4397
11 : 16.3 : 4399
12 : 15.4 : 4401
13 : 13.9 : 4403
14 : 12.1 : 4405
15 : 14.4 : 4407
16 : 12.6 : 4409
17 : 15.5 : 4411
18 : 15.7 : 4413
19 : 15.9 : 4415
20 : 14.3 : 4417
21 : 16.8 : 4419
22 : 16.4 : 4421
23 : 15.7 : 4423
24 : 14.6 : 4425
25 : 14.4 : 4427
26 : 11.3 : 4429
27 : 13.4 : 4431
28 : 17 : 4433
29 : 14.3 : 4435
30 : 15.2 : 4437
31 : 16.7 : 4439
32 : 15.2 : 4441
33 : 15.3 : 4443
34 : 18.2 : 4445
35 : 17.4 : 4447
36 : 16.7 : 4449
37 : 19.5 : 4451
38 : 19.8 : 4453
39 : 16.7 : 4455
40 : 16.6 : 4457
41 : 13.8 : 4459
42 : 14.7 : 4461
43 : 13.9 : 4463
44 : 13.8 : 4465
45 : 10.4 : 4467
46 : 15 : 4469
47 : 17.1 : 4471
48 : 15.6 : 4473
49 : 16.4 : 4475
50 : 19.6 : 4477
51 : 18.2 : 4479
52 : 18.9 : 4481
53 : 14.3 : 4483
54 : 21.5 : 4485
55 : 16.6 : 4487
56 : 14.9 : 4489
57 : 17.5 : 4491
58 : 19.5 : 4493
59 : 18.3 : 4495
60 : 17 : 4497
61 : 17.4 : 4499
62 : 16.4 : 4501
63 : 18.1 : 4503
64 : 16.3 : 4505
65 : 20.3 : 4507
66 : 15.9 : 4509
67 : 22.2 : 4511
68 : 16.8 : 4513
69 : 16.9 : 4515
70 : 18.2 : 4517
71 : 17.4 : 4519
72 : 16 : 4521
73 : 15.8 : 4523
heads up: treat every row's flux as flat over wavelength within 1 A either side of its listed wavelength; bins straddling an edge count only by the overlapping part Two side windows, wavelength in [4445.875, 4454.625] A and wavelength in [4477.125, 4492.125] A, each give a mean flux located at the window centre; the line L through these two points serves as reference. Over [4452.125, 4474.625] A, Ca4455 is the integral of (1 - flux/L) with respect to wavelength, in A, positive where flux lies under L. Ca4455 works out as 3.4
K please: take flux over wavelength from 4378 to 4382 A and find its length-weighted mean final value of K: 15.9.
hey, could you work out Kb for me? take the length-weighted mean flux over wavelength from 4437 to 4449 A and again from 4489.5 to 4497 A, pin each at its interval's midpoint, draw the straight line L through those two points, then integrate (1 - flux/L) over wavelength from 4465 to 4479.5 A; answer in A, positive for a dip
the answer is 1.3 A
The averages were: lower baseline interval 16.5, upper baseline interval 18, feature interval 15.8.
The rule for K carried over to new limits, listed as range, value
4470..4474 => 16.4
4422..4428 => 14.9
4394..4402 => 14.4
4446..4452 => 17.9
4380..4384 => 15.6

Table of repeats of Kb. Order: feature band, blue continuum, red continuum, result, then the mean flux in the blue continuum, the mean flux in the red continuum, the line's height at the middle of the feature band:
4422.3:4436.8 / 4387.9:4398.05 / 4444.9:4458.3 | 1.8 A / 14.3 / 17.7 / 16.4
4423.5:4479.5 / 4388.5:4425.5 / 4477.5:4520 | 1.8 A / 14.8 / 17.8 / 16.2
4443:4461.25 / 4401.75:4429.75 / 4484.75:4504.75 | -1.3 A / 14.6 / 17.5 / 15.9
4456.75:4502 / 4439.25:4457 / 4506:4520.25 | 3.4 A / 17.3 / 18.2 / 17.7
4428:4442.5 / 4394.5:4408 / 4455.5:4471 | -0.5 A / 14.1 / 14.3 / 14.2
